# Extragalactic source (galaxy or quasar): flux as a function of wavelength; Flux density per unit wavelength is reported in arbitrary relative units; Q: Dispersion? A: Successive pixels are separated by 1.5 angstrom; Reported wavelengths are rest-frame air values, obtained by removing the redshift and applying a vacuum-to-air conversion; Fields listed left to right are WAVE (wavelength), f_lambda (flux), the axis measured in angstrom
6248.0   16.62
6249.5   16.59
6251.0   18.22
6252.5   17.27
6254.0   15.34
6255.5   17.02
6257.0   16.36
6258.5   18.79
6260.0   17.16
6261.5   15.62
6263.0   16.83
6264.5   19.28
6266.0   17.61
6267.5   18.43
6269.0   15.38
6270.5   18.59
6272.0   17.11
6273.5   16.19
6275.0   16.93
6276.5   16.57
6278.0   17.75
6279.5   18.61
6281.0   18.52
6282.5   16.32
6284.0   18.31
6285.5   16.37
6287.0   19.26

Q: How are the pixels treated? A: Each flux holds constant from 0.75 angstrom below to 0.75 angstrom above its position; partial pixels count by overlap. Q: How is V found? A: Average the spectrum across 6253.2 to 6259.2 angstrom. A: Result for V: 16.9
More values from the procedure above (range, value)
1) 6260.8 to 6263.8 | 16.3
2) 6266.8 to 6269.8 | 16.9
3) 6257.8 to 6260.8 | 17.9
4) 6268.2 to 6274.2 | 16.8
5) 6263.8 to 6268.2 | 18.4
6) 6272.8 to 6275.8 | 16.6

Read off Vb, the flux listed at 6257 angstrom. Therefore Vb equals 16.36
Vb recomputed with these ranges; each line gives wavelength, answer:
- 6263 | 16.83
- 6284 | 18.31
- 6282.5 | 16.32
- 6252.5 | 17.27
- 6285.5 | 16.37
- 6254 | 15.34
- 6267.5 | 18.43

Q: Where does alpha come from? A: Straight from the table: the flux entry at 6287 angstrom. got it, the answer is 19.26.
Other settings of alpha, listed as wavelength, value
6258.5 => 18.79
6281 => 18.52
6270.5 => 18.59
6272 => 17.11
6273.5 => 16.19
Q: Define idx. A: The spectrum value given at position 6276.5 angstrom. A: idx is 16.57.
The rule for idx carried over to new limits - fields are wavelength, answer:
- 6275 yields 16.93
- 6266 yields 17.61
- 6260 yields 17.16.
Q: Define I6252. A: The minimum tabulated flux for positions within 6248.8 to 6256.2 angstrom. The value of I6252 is 15.34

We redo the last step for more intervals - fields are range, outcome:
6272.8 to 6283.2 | 16.19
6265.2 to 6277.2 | 15.38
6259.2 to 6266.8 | 15.62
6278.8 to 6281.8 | 18.52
